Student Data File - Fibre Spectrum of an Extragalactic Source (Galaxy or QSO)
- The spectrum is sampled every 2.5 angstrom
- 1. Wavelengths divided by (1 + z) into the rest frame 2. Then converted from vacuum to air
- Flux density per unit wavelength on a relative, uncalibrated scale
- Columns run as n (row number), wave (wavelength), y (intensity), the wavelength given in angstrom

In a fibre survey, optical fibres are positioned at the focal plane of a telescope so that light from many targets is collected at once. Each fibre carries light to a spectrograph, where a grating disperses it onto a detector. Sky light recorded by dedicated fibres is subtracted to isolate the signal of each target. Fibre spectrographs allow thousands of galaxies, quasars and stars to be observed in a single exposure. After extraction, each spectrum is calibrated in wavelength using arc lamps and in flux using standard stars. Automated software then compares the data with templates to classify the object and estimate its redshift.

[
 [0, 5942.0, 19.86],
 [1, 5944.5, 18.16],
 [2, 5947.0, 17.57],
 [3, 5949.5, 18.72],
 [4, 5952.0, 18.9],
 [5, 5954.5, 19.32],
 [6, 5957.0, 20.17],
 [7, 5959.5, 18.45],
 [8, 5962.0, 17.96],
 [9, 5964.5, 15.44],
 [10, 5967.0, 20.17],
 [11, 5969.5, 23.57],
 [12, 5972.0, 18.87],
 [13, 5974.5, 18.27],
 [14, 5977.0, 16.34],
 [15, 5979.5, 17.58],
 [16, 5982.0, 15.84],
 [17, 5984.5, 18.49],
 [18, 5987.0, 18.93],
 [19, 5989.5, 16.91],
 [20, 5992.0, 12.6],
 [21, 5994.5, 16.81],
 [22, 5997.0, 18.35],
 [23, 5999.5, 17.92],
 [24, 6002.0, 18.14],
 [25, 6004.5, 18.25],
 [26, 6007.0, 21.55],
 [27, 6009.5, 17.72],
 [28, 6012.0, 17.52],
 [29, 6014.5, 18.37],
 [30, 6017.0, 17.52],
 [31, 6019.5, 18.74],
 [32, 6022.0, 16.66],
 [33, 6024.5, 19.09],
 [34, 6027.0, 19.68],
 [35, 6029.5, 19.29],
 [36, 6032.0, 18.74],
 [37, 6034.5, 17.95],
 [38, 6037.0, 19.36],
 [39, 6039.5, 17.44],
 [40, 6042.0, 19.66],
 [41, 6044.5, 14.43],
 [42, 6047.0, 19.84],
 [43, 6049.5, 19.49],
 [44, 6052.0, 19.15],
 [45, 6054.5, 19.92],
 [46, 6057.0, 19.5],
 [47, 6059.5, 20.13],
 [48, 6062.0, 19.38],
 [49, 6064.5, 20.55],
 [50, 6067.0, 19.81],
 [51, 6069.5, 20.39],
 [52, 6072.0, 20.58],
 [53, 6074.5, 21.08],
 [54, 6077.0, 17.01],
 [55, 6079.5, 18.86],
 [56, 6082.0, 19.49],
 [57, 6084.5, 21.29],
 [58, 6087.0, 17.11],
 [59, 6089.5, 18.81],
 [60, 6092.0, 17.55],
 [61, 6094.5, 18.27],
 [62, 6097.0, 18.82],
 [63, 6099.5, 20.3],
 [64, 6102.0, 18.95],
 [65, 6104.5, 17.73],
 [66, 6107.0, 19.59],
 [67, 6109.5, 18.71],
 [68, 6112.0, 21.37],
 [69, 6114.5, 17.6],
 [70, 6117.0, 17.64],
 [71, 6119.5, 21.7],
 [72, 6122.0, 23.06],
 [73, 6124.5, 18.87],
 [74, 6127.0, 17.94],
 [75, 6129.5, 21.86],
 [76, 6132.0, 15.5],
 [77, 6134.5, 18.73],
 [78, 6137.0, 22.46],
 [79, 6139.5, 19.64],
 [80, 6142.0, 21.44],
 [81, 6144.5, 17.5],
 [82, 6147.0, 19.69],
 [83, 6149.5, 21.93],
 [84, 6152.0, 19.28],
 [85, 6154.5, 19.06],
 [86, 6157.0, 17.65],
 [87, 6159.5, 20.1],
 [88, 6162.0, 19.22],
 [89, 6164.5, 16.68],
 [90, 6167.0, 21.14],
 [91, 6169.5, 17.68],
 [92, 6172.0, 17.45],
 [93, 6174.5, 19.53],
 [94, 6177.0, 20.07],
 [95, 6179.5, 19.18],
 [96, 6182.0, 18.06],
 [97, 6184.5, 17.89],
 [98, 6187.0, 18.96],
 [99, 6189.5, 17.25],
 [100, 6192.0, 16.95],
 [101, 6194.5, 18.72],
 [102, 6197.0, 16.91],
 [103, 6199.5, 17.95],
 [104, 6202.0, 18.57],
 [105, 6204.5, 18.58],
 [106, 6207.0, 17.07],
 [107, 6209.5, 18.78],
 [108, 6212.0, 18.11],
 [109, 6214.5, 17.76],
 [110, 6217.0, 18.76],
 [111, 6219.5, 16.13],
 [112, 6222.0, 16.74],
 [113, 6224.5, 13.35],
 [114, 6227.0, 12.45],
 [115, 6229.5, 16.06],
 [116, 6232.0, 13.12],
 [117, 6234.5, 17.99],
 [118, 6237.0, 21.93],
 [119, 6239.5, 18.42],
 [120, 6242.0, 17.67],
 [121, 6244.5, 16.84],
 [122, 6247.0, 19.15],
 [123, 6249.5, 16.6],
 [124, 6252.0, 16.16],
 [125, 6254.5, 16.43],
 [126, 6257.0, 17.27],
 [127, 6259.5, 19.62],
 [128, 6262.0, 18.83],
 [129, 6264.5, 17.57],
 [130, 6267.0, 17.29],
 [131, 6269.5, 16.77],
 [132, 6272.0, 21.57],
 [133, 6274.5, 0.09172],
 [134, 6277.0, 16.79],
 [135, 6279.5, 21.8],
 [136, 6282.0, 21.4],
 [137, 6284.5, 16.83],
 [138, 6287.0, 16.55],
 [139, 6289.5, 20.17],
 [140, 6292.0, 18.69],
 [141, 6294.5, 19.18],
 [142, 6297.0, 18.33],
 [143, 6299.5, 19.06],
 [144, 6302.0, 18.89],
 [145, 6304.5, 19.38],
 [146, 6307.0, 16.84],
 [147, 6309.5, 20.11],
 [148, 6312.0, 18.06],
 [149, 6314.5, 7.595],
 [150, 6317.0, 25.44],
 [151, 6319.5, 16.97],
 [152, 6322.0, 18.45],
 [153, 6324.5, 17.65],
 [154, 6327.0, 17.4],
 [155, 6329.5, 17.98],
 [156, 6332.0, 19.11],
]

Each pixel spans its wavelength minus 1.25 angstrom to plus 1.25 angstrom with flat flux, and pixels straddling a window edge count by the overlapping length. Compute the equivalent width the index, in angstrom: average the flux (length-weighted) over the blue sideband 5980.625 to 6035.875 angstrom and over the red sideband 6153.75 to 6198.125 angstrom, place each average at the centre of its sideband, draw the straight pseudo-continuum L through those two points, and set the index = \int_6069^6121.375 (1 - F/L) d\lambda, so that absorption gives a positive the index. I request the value -2.8 angstrom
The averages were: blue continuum 18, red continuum 18.5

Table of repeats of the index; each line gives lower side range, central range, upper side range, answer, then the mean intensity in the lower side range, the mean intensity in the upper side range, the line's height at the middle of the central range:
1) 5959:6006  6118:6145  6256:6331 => -3.2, 17.8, 17.8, 17.8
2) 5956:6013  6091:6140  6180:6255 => -4.6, 18.1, 17.3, 17.7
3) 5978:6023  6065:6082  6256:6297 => -1.9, 17.7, 17.6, 17.6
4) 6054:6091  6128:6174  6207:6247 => -2.5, 19.6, 17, 18.3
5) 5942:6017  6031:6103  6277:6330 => -3.4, 18.2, 18.4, 18.2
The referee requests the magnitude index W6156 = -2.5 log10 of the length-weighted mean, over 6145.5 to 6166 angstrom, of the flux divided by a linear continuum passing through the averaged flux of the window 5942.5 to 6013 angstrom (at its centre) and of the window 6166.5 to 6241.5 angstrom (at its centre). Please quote -0.08 mag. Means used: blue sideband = 18.2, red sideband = 17.7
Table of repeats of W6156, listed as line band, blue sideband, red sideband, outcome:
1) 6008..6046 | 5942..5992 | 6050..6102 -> 0.04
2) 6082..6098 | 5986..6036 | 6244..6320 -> -0.05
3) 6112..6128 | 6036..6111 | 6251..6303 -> -0.05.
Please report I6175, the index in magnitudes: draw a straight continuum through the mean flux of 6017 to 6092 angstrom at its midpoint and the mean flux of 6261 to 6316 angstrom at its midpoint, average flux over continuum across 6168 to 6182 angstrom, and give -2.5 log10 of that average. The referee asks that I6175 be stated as -0.034 mag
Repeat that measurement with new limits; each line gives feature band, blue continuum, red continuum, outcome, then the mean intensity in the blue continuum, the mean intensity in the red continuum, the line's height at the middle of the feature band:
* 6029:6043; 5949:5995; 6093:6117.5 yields -0.012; 18.1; 18.9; 18.5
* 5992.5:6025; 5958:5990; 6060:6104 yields 0.032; 18.3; 19.3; 18.6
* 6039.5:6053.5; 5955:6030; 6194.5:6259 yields -0.029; 18.2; 17.2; 18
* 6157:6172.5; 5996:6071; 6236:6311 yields -0.023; 18.8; 17.9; 18.3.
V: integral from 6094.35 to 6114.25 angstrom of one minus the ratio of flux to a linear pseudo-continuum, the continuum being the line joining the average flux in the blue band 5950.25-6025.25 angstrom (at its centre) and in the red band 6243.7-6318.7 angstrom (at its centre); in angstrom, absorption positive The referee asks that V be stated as -1.38 angstrom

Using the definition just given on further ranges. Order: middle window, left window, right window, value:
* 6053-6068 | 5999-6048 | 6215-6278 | -1.48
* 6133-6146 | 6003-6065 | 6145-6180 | -0.53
